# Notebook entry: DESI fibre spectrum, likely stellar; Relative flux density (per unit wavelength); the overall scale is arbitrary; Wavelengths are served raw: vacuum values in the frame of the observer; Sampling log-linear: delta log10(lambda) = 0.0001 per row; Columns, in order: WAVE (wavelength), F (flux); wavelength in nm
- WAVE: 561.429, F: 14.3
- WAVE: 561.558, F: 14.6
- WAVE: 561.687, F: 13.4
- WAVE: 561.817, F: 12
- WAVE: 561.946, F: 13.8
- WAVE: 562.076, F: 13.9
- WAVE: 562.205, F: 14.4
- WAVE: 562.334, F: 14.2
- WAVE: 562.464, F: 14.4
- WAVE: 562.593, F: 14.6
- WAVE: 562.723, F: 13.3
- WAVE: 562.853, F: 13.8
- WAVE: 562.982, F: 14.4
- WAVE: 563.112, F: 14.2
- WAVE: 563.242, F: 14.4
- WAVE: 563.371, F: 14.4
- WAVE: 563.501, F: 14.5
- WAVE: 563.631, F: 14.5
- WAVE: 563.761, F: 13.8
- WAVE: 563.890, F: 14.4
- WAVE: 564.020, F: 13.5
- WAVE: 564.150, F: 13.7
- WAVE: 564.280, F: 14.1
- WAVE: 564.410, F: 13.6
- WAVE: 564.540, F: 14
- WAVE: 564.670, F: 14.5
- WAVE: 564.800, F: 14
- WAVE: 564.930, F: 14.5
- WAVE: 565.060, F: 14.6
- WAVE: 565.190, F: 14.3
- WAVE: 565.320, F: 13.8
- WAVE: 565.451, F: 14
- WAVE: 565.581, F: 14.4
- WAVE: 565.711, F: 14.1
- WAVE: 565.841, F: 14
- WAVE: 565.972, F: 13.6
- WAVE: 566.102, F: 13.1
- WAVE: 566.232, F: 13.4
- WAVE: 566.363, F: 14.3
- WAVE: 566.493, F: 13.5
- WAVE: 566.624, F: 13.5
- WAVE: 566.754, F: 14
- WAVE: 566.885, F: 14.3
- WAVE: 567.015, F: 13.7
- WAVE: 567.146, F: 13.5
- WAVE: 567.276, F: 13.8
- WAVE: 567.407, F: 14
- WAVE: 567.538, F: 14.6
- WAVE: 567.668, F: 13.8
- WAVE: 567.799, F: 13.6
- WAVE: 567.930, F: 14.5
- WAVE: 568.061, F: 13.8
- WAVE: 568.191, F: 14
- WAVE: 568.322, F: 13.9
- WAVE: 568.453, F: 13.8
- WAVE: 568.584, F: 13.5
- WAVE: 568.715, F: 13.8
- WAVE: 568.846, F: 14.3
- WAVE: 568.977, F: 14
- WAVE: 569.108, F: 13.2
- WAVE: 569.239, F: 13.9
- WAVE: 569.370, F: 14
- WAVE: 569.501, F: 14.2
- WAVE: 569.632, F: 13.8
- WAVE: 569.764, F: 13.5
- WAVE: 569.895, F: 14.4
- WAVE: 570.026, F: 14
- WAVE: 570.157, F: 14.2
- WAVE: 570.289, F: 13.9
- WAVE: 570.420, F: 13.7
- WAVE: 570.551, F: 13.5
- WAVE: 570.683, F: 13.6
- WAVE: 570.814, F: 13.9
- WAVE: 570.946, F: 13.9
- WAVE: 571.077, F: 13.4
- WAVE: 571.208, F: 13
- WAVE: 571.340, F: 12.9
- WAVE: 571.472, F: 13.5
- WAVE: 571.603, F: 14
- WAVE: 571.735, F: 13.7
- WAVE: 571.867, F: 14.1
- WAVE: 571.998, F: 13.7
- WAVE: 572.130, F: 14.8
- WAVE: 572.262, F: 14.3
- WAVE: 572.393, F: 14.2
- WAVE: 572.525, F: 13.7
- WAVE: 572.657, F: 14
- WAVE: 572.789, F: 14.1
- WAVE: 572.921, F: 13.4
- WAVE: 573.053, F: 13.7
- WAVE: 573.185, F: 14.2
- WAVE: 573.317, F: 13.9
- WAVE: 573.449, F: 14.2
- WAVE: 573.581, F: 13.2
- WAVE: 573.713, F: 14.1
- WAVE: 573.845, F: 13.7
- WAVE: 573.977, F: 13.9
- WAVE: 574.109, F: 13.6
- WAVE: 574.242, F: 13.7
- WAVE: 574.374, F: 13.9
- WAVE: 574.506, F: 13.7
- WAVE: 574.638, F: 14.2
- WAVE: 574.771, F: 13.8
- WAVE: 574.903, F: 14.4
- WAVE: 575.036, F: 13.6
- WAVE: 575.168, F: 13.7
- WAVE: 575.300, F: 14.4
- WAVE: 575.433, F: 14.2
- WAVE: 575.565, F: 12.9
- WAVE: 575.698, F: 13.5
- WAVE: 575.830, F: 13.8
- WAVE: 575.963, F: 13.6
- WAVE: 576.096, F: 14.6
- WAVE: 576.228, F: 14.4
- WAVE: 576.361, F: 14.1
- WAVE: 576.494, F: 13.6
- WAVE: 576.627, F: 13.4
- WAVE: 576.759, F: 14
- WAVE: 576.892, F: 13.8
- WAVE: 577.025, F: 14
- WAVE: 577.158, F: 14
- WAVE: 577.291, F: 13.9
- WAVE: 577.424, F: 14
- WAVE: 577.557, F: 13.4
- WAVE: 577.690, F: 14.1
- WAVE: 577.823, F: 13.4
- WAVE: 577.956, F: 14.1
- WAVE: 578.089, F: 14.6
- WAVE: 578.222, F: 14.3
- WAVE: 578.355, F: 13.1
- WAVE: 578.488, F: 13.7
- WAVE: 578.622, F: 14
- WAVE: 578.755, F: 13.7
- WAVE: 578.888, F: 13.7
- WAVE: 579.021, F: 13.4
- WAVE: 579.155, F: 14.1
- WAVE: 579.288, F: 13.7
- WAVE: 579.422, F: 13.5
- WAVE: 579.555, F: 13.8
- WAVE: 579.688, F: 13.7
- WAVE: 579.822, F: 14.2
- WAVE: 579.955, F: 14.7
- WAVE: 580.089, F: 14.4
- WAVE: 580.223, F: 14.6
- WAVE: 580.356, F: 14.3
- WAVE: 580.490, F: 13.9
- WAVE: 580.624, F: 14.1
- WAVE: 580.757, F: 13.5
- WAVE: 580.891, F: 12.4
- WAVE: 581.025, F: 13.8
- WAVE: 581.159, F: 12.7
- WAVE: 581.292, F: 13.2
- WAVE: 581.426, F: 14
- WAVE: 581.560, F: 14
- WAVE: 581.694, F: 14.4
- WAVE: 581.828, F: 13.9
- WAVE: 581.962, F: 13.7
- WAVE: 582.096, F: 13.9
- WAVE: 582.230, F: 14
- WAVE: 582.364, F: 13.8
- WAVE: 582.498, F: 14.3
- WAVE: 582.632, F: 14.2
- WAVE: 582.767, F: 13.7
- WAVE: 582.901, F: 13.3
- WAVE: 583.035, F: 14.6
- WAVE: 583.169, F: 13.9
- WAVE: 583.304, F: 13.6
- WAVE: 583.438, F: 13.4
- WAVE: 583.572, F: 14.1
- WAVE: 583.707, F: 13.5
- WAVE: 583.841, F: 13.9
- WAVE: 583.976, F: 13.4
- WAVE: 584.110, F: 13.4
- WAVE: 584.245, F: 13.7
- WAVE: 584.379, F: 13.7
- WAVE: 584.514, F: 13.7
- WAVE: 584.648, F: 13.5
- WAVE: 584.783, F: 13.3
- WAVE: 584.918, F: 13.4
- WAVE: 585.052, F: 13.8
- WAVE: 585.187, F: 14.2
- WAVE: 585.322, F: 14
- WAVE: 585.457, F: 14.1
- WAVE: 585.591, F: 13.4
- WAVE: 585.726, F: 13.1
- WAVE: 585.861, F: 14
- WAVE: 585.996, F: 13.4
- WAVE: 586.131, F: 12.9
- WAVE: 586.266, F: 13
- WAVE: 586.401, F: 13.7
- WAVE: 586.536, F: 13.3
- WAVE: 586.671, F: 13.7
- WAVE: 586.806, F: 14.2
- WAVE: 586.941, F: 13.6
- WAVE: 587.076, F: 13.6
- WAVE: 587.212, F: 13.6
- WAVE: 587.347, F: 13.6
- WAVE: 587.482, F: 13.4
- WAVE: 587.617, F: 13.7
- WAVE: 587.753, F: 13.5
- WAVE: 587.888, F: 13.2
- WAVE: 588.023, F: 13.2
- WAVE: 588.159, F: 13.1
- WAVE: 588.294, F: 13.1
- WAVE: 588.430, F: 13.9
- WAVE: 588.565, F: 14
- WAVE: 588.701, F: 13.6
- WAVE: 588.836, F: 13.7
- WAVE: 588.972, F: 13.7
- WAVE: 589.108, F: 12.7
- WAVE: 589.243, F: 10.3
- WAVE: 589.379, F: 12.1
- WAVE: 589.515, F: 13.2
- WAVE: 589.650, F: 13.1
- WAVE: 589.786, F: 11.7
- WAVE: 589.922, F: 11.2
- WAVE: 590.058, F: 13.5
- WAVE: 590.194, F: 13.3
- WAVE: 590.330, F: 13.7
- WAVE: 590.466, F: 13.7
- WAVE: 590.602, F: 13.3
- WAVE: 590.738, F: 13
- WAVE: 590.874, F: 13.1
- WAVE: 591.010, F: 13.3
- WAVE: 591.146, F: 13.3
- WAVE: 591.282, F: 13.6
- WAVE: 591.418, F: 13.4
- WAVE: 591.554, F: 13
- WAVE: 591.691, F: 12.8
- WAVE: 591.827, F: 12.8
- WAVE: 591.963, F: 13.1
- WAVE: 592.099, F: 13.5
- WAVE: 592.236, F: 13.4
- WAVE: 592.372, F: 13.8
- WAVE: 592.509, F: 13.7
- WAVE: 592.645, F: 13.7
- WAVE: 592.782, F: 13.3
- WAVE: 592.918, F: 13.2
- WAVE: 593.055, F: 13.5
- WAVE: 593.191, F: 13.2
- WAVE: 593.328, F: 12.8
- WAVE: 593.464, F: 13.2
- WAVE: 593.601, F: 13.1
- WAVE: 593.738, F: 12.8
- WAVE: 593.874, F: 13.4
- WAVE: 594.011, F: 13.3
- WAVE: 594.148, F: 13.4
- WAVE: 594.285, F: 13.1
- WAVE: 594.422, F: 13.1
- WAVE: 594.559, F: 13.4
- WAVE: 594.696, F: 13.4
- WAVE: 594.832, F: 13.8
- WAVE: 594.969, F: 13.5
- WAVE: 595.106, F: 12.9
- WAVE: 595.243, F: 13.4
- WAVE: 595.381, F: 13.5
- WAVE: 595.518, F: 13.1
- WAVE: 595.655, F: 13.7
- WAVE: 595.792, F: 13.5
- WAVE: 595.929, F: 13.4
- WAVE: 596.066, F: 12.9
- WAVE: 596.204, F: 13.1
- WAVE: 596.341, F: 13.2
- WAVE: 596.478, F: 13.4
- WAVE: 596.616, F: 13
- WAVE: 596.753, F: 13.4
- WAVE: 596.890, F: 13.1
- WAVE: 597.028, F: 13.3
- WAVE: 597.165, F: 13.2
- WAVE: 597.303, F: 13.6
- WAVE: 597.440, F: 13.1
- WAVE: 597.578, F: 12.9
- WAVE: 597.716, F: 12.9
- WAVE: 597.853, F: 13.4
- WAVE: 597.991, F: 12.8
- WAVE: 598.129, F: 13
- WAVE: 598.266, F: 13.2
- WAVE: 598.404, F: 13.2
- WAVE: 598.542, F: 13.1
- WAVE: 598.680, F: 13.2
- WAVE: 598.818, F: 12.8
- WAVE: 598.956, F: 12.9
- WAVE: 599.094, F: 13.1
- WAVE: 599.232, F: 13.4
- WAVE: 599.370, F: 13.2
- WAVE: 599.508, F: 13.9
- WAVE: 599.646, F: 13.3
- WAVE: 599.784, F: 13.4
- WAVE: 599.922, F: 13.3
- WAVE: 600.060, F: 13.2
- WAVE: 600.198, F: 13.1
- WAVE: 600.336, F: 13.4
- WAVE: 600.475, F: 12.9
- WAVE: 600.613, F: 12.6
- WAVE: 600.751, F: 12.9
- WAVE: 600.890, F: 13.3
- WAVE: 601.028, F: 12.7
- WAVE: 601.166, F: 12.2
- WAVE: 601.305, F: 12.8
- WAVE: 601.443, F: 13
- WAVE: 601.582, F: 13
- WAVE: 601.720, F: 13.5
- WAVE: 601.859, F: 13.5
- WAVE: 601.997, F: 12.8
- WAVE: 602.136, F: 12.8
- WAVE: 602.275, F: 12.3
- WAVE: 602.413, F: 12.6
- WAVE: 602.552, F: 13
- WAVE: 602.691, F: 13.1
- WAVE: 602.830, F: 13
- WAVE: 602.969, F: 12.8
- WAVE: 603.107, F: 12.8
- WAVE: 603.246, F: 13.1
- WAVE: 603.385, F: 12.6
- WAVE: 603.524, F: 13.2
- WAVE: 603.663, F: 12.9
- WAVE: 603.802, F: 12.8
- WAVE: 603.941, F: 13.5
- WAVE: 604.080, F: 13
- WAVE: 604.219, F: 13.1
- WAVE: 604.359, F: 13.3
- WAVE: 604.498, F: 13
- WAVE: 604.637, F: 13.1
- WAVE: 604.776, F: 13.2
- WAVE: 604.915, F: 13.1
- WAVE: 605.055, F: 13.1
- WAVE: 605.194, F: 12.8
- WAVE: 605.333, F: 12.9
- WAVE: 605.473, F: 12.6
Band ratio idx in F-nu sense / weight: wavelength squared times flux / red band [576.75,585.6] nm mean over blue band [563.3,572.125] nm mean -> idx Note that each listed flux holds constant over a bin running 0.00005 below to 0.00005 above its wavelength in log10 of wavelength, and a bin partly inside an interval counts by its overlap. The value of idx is 1.04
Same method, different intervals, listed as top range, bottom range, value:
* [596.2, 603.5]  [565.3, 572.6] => 1.05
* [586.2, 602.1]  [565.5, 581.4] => 1.02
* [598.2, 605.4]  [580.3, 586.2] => 1.01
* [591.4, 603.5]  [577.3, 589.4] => 1.01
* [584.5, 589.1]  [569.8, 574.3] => 1.03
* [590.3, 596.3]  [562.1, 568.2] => 1.04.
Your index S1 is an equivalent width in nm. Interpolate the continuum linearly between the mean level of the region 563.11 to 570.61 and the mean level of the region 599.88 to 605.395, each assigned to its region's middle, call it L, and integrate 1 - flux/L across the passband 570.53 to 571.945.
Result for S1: 0.03 nm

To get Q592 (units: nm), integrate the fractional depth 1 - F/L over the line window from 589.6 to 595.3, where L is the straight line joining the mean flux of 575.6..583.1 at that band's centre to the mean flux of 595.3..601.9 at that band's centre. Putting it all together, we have 0.07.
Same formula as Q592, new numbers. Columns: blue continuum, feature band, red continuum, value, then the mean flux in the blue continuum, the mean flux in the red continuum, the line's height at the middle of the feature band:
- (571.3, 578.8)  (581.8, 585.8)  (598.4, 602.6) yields -0.05 nm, 13.9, 13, 13.6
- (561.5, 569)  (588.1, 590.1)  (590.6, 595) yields 0.08 nm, 14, 13.3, 13.4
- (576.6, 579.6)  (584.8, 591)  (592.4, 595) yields 0.09 nm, 13.8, 13.3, 13.5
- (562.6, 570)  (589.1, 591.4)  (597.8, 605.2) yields 0.09 nm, 14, 13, 13.3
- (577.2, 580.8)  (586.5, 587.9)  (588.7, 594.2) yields -0.02 nm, 13.9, 13.1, 13.4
